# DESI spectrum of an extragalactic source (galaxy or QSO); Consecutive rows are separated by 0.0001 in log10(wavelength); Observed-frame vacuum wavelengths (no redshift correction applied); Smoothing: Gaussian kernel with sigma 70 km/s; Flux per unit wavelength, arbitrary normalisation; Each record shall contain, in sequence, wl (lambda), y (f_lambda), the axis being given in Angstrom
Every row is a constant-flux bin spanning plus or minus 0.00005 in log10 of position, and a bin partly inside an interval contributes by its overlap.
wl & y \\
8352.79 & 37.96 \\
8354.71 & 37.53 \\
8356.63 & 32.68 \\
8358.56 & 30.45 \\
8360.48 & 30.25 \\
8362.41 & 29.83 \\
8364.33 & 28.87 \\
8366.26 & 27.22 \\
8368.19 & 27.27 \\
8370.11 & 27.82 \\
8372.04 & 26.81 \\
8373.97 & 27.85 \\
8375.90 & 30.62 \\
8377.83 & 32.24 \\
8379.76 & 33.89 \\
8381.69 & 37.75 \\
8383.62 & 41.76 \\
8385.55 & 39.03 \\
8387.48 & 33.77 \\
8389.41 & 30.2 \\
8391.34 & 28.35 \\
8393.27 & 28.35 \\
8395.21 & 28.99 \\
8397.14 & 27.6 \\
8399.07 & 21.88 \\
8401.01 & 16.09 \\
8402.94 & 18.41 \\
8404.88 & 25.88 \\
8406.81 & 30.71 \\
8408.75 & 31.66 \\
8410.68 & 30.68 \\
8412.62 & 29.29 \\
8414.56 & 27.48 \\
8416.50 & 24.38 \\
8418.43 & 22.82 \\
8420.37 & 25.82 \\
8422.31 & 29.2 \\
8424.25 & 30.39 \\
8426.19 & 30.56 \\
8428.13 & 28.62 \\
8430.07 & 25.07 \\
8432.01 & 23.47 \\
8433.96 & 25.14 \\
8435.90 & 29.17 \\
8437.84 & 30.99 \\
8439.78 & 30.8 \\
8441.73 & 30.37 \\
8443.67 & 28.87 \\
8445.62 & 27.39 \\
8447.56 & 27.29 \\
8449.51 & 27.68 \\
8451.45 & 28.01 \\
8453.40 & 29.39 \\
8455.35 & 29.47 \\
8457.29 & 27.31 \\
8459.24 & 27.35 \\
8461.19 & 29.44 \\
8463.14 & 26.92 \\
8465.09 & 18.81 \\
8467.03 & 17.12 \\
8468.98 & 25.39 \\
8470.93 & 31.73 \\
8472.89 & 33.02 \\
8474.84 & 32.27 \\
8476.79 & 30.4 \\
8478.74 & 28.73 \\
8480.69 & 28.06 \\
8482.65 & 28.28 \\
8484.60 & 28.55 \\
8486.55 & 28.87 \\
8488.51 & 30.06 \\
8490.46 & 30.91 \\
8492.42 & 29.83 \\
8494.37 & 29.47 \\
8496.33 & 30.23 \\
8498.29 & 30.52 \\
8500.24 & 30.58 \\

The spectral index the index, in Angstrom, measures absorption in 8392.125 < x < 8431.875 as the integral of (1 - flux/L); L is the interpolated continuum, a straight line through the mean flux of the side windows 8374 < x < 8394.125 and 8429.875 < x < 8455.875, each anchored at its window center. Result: 5.4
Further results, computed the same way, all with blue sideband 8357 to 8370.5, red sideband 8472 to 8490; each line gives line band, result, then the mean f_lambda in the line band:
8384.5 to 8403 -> 0.9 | 27.8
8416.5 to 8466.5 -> 3.6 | 27.5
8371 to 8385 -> -1.9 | 33.1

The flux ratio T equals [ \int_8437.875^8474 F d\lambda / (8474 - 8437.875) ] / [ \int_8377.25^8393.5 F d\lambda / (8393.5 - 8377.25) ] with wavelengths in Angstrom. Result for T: 0.8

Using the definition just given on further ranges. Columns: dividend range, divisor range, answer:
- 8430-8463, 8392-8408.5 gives 1.12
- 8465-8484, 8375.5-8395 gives 0.83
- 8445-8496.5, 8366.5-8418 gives 0.97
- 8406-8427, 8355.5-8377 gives 0.98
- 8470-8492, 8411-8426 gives 1.10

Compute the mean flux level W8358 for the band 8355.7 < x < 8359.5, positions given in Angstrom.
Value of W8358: 31.5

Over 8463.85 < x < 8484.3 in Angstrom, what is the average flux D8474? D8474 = 27.4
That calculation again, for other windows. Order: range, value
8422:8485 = 28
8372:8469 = 28.2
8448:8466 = 27.2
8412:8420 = 25.8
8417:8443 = 27.8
